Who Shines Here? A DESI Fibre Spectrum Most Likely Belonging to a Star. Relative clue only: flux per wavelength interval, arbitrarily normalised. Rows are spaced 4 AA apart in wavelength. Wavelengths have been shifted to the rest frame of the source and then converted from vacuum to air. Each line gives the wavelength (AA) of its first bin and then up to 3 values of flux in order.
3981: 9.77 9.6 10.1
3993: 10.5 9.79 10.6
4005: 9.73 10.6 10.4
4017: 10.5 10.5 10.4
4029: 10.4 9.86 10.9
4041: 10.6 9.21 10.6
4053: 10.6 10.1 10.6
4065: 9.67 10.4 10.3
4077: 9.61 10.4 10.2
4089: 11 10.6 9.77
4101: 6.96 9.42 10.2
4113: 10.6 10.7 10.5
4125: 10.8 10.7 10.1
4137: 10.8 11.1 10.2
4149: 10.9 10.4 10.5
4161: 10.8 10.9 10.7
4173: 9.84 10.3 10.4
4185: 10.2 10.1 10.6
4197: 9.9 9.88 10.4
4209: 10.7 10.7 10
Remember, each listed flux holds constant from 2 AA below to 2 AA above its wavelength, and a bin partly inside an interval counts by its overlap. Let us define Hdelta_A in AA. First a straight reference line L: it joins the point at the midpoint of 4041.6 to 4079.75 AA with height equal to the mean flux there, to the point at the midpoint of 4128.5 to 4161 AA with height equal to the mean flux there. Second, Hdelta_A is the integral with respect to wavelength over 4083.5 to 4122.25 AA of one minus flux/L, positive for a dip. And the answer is 1.45 AA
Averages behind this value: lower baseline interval 10.1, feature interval 9.98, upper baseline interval 10.6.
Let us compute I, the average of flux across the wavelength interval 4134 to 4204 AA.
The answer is 10.4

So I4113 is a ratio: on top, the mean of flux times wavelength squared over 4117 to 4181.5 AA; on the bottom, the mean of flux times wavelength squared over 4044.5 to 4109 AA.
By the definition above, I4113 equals 1.10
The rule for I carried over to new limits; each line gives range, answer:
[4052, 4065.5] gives 10.3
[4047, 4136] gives 10.2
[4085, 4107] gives 9.61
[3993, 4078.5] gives 10.3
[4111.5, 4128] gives 10.7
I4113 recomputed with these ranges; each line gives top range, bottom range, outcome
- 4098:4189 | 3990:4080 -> 1.06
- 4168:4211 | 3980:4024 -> 1.10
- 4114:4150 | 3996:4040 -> 1.09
